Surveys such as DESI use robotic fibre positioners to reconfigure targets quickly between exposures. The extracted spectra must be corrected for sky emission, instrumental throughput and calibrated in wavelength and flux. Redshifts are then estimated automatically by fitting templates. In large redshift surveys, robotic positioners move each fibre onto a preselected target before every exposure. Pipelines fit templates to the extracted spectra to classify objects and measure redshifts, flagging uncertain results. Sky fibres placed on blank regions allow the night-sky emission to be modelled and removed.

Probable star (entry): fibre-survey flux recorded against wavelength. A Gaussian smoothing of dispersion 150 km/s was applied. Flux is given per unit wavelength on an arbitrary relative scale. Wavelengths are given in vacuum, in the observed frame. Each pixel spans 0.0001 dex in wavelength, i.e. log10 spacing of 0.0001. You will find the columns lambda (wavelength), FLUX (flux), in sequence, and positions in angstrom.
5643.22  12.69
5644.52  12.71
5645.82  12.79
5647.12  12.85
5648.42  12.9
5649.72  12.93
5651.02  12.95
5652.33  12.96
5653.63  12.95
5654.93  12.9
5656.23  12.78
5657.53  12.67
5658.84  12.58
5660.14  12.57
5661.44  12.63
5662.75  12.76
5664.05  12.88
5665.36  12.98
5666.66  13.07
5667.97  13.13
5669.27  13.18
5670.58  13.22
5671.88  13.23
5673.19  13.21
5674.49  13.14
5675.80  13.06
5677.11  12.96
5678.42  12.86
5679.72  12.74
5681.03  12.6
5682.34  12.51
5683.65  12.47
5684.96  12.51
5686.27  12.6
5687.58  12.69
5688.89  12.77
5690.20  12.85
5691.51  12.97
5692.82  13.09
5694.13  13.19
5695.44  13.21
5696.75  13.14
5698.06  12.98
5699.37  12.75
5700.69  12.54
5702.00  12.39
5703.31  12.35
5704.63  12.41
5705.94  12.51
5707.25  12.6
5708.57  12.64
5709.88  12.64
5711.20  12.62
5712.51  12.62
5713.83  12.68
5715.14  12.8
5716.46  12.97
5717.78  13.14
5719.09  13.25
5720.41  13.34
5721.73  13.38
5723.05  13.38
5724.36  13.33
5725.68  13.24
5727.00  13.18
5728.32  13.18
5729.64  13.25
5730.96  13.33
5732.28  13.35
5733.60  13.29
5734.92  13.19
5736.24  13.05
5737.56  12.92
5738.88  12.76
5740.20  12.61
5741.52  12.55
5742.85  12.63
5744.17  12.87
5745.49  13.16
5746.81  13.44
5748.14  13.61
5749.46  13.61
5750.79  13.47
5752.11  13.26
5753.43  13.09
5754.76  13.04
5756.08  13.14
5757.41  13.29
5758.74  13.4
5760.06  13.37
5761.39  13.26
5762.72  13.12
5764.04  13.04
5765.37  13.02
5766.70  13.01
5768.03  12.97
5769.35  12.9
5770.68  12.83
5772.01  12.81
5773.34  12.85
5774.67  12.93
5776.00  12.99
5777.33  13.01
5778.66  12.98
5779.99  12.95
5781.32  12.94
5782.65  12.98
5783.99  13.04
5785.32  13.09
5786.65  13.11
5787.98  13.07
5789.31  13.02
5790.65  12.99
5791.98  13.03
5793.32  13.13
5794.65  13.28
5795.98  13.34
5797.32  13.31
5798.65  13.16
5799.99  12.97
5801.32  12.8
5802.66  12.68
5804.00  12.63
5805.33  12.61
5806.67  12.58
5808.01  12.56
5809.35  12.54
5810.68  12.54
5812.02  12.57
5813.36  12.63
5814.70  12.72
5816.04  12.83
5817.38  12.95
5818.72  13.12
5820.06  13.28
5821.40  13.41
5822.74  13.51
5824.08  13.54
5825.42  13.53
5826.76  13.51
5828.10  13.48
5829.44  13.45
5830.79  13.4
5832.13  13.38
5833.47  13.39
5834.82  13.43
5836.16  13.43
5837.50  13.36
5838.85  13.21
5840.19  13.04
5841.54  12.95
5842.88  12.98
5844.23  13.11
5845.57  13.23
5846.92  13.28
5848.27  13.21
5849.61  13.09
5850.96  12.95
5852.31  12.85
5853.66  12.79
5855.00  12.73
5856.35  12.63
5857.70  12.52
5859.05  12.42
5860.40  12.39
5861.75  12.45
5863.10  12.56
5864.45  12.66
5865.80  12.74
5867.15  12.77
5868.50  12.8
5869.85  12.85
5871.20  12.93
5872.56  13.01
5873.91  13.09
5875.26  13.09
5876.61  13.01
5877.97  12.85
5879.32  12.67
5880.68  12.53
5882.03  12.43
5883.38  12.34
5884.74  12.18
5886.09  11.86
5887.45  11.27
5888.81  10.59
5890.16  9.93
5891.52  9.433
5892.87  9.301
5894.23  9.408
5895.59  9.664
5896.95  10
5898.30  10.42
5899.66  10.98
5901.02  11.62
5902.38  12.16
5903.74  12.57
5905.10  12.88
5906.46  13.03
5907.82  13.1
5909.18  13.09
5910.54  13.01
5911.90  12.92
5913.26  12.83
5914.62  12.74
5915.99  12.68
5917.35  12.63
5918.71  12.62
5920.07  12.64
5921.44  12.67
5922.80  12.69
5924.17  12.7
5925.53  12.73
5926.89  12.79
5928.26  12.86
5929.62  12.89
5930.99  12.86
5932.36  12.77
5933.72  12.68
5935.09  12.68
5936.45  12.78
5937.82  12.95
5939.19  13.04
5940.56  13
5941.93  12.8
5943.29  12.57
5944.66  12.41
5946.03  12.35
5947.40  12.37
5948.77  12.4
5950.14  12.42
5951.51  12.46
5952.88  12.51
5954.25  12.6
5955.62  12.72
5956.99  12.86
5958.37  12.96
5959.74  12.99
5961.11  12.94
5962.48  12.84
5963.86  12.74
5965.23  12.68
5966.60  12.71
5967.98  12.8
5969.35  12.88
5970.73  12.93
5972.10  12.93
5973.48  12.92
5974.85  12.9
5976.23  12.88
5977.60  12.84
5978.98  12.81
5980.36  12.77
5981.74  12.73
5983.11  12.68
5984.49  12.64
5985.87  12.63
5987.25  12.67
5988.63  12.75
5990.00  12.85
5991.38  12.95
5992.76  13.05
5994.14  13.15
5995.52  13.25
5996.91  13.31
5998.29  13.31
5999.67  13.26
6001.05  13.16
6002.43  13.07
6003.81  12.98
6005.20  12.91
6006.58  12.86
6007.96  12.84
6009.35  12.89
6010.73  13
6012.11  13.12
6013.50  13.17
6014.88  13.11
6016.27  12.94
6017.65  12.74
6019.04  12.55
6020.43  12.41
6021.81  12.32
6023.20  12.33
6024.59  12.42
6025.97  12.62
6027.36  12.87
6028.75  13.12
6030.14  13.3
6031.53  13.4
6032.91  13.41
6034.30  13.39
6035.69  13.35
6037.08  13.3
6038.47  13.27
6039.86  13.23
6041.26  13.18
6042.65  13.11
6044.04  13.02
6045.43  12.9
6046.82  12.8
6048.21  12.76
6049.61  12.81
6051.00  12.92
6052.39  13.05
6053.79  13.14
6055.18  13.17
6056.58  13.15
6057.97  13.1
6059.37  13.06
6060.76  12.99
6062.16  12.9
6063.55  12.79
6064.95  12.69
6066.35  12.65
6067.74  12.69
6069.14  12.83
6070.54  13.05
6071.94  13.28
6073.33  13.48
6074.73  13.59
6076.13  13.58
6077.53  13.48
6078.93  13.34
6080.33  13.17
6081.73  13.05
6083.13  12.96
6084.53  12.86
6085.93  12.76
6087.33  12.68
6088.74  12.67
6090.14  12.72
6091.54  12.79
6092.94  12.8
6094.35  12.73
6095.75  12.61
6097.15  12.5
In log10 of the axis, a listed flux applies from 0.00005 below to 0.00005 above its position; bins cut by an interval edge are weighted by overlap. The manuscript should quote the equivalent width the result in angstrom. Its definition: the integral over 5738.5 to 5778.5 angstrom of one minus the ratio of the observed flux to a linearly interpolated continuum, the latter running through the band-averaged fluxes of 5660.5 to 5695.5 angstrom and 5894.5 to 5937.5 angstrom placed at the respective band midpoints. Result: -1.1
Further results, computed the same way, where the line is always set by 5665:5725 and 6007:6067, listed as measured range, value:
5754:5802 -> -0.58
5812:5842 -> -0.75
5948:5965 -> 0.32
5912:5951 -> 0.71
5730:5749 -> -0.25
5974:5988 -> 0.21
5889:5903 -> 2.85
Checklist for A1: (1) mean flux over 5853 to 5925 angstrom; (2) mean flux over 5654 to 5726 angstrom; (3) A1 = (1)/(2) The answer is 0.95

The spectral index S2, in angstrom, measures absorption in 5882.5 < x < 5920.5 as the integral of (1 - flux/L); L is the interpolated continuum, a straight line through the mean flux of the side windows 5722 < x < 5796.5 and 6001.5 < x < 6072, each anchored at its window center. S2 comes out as 3.8 angstrom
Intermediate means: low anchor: 13.1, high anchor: 13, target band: 11.7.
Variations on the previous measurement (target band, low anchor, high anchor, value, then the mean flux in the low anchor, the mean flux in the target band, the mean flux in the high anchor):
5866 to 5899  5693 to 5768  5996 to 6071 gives 3.3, 13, 11.7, 13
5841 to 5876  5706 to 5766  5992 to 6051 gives 0.5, 13.1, 12.9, 13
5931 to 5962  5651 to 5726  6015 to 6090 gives 0.6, 12.9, 12.7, 13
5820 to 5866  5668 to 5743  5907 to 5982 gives -0.9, 12.9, 13.1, 12.8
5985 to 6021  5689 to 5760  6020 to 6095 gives 0.1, 13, 13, 13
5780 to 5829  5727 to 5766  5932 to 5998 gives 0.1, 13.1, 13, 12.8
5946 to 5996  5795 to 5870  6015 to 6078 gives 0.8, 13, 12.8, 13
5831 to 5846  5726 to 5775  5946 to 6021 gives -0.3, 13.1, 13.2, 12.8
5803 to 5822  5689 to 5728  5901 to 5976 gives 0.1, 12.9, 12.8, 12.7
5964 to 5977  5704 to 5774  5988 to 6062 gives 0.2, 13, 12.9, 13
